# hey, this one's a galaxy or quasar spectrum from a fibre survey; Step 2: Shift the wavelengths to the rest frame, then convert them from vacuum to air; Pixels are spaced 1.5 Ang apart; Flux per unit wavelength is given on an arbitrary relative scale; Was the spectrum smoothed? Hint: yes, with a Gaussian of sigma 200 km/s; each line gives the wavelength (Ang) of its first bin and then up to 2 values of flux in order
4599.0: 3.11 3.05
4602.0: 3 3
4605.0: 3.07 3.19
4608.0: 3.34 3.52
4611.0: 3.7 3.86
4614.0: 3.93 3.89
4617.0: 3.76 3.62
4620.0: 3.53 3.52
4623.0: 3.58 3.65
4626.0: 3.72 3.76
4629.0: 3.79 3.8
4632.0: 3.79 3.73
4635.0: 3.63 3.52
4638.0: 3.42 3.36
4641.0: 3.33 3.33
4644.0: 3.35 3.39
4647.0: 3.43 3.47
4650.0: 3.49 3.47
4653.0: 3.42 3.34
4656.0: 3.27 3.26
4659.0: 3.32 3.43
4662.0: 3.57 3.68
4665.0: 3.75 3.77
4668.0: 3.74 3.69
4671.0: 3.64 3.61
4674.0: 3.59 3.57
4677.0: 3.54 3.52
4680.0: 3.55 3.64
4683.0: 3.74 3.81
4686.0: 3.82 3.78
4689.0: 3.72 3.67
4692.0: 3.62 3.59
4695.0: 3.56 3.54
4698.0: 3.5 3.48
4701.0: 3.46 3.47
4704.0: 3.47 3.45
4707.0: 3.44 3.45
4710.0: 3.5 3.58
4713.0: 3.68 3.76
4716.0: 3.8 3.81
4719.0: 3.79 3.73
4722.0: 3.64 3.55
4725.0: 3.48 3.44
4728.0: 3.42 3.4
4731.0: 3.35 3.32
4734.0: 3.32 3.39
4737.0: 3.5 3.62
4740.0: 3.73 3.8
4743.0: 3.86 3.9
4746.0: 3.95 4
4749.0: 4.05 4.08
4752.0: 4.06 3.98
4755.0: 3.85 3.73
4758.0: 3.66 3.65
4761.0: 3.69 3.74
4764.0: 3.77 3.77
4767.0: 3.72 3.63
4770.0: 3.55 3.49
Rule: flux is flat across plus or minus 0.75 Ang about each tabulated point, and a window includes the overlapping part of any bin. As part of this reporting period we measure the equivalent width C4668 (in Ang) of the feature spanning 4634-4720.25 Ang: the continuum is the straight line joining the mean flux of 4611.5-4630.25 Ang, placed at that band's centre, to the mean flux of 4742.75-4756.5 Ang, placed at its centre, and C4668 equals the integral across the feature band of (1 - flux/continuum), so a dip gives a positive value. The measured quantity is 6.1 Ang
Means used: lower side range 3.72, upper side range 3.96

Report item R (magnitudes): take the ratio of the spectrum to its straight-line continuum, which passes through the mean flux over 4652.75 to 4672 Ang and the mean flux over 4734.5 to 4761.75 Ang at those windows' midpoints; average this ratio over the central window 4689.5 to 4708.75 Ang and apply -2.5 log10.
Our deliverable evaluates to 0.039 mag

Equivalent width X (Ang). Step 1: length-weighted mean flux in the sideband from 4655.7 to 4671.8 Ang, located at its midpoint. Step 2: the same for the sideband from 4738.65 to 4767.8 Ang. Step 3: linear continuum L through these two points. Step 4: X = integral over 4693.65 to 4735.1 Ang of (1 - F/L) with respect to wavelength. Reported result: 2.1 Ang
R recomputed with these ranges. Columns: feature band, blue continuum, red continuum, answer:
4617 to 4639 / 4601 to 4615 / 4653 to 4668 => -0.06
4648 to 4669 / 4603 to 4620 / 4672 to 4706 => 0.02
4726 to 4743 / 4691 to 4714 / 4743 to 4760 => 0.08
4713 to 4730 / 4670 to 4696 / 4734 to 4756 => 0.04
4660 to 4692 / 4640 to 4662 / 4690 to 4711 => -0.06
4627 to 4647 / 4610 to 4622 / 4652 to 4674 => 0.03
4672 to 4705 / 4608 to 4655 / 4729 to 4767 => 0.02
